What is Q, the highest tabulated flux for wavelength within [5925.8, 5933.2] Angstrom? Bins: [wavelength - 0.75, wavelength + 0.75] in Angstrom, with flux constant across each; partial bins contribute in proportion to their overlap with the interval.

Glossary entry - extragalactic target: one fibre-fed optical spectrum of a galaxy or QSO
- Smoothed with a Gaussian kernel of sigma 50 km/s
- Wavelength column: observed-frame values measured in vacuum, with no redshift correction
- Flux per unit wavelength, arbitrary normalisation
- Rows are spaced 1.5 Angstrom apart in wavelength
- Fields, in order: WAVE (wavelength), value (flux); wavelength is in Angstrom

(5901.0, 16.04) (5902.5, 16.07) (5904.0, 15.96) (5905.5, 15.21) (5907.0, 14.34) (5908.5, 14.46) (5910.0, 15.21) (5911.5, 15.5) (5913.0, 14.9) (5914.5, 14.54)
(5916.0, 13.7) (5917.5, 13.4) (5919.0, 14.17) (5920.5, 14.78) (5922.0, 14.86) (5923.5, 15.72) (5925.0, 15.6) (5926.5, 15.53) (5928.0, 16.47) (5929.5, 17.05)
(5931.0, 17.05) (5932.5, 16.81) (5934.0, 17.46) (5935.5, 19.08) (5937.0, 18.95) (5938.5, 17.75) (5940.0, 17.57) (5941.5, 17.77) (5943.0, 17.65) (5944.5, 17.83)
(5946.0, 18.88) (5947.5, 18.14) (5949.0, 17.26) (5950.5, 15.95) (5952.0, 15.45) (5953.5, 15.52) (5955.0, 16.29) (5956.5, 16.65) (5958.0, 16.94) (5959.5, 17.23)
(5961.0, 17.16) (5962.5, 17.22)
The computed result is 17.05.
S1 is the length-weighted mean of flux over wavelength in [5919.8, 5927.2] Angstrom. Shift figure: 15.3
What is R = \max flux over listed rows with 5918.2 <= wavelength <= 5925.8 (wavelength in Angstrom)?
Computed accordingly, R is 15.72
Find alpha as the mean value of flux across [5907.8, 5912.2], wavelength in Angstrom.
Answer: 15.1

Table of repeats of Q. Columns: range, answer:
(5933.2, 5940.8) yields 19.08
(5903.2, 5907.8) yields 15.96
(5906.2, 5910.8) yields 15.21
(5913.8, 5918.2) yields 14.54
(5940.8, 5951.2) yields 18.88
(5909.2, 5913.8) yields 15.5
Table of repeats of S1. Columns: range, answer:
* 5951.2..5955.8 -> 15.8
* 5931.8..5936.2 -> 17.8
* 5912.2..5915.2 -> 14.7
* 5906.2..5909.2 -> 14.4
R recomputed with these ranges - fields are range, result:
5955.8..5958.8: 16.94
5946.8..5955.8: 18.14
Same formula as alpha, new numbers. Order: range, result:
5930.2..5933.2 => 16.9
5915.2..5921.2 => 14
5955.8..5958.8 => 16.8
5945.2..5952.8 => 17.1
